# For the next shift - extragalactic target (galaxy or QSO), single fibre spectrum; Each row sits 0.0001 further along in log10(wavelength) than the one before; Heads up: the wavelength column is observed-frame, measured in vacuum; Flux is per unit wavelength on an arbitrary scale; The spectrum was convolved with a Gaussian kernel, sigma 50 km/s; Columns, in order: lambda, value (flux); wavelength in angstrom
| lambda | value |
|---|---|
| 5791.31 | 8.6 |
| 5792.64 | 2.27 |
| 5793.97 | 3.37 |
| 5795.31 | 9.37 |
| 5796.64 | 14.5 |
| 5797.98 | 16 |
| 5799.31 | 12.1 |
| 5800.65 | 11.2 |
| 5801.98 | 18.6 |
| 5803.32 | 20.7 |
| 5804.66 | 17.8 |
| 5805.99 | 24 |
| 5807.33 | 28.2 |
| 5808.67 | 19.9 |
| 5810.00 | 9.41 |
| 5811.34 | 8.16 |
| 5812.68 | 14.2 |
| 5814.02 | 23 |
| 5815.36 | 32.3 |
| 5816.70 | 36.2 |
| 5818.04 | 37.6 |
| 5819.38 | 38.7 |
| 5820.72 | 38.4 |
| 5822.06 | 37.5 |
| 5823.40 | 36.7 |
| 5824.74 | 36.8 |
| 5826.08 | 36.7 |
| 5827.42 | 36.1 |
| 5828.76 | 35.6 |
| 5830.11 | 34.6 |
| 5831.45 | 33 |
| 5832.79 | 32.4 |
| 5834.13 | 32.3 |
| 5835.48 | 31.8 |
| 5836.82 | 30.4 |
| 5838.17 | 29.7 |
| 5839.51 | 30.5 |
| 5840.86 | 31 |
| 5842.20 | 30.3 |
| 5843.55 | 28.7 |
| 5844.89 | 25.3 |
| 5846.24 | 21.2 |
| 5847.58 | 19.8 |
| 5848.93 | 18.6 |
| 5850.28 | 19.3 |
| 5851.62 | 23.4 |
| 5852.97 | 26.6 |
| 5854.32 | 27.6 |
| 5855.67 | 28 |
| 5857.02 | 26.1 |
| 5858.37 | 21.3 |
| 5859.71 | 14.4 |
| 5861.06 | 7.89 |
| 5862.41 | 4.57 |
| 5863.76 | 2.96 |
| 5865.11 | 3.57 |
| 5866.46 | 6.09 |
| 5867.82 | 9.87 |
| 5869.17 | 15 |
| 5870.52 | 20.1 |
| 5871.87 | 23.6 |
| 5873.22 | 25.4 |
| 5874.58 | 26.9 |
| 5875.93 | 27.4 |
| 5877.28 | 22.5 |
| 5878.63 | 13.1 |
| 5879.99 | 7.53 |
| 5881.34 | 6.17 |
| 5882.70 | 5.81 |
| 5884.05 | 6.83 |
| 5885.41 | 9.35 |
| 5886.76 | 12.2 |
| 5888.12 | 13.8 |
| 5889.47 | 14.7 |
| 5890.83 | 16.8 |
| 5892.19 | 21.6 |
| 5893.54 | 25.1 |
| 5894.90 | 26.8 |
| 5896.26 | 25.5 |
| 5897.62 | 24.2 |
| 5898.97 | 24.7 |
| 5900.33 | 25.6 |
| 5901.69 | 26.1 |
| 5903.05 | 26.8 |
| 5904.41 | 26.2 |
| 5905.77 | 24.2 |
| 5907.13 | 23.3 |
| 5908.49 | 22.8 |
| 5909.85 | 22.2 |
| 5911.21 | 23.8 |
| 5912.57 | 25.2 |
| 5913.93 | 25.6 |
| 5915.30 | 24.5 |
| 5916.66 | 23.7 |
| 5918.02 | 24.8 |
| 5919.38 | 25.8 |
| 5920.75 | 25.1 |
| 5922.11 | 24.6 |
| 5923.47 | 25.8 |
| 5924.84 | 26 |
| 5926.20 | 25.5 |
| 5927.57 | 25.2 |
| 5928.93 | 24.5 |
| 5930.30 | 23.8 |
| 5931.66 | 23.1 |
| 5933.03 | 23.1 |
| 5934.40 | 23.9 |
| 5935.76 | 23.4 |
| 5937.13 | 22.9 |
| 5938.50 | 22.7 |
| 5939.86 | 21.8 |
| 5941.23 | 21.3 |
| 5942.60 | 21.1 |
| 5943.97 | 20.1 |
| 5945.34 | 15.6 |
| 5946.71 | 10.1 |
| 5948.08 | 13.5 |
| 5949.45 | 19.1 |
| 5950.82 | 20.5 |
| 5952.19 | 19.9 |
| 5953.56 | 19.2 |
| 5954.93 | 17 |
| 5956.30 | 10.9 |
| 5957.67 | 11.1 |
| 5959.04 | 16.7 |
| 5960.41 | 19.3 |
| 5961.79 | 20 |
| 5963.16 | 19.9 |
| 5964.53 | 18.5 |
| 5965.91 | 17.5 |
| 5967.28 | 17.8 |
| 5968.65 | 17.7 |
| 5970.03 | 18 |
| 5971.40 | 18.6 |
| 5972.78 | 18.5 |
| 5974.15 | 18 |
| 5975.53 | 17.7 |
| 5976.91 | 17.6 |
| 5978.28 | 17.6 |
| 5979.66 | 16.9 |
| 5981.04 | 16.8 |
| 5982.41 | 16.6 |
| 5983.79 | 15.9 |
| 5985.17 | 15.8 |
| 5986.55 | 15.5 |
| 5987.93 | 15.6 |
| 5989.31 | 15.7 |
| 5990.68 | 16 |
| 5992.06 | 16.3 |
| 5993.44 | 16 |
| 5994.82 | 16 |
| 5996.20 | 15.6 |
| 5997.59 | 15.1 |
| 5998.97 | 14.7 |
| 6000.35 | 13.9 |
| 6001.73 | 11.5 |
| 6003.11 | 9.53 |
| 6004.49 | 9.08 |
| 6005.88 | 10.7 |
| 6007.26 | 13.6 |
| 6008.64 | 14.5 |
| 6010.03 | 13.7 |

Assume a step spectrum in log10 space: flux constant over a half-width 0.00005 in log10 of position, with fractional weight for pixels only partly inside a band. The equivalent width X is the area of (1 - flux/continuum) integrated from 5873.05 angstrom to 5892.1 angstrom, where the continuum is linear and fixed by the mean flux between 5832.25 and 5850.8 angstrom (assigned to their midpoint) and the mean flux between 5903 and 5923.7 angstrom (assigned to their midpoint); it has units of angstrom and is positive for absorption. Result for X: 8.1 angstrom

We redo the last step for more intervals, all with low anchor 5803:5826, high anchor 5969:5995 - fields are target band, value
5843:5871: 8.2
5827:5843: -3.7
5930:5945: -2.0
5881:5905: 3.6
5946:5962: 1.9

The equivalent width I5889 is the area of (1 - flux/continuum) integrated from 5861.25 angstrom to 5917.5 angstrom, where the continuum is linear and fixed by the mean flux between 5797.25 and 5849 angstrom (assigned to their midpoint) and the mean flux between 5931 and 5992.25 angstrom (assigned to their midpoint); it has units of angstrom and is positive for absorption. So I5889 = 9.9 angstrom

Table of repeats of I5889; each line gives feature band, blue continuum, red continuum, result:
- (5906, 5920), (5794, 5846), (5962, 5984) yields -1.9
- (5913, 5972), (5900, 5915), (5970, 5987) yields 1.1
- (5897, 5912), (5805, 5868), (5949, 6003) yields -2.5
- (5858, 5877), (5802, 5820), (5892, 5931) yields 7.3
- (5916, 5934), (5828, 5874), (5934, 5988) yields -4.7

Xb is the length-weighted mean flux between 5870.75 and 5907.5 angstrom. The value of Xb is 19.7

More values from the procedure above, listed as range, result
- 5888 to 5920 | 23.7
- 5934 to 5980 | 18.3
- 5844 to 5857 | 23.5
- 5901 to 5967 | 21.6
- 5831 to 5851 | 27.6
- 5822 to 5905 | 22.3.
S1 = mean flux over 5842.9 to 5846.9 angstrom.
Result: 25.1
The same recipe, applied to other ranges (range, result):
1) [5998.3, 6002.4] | 13.4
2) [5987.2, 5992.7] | 15.9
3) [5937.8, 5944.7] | 21.4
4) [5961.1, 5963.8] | 19.9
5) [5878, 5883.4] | 8.1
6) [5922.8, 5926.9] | 25.7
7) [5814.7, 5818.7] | 35.4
